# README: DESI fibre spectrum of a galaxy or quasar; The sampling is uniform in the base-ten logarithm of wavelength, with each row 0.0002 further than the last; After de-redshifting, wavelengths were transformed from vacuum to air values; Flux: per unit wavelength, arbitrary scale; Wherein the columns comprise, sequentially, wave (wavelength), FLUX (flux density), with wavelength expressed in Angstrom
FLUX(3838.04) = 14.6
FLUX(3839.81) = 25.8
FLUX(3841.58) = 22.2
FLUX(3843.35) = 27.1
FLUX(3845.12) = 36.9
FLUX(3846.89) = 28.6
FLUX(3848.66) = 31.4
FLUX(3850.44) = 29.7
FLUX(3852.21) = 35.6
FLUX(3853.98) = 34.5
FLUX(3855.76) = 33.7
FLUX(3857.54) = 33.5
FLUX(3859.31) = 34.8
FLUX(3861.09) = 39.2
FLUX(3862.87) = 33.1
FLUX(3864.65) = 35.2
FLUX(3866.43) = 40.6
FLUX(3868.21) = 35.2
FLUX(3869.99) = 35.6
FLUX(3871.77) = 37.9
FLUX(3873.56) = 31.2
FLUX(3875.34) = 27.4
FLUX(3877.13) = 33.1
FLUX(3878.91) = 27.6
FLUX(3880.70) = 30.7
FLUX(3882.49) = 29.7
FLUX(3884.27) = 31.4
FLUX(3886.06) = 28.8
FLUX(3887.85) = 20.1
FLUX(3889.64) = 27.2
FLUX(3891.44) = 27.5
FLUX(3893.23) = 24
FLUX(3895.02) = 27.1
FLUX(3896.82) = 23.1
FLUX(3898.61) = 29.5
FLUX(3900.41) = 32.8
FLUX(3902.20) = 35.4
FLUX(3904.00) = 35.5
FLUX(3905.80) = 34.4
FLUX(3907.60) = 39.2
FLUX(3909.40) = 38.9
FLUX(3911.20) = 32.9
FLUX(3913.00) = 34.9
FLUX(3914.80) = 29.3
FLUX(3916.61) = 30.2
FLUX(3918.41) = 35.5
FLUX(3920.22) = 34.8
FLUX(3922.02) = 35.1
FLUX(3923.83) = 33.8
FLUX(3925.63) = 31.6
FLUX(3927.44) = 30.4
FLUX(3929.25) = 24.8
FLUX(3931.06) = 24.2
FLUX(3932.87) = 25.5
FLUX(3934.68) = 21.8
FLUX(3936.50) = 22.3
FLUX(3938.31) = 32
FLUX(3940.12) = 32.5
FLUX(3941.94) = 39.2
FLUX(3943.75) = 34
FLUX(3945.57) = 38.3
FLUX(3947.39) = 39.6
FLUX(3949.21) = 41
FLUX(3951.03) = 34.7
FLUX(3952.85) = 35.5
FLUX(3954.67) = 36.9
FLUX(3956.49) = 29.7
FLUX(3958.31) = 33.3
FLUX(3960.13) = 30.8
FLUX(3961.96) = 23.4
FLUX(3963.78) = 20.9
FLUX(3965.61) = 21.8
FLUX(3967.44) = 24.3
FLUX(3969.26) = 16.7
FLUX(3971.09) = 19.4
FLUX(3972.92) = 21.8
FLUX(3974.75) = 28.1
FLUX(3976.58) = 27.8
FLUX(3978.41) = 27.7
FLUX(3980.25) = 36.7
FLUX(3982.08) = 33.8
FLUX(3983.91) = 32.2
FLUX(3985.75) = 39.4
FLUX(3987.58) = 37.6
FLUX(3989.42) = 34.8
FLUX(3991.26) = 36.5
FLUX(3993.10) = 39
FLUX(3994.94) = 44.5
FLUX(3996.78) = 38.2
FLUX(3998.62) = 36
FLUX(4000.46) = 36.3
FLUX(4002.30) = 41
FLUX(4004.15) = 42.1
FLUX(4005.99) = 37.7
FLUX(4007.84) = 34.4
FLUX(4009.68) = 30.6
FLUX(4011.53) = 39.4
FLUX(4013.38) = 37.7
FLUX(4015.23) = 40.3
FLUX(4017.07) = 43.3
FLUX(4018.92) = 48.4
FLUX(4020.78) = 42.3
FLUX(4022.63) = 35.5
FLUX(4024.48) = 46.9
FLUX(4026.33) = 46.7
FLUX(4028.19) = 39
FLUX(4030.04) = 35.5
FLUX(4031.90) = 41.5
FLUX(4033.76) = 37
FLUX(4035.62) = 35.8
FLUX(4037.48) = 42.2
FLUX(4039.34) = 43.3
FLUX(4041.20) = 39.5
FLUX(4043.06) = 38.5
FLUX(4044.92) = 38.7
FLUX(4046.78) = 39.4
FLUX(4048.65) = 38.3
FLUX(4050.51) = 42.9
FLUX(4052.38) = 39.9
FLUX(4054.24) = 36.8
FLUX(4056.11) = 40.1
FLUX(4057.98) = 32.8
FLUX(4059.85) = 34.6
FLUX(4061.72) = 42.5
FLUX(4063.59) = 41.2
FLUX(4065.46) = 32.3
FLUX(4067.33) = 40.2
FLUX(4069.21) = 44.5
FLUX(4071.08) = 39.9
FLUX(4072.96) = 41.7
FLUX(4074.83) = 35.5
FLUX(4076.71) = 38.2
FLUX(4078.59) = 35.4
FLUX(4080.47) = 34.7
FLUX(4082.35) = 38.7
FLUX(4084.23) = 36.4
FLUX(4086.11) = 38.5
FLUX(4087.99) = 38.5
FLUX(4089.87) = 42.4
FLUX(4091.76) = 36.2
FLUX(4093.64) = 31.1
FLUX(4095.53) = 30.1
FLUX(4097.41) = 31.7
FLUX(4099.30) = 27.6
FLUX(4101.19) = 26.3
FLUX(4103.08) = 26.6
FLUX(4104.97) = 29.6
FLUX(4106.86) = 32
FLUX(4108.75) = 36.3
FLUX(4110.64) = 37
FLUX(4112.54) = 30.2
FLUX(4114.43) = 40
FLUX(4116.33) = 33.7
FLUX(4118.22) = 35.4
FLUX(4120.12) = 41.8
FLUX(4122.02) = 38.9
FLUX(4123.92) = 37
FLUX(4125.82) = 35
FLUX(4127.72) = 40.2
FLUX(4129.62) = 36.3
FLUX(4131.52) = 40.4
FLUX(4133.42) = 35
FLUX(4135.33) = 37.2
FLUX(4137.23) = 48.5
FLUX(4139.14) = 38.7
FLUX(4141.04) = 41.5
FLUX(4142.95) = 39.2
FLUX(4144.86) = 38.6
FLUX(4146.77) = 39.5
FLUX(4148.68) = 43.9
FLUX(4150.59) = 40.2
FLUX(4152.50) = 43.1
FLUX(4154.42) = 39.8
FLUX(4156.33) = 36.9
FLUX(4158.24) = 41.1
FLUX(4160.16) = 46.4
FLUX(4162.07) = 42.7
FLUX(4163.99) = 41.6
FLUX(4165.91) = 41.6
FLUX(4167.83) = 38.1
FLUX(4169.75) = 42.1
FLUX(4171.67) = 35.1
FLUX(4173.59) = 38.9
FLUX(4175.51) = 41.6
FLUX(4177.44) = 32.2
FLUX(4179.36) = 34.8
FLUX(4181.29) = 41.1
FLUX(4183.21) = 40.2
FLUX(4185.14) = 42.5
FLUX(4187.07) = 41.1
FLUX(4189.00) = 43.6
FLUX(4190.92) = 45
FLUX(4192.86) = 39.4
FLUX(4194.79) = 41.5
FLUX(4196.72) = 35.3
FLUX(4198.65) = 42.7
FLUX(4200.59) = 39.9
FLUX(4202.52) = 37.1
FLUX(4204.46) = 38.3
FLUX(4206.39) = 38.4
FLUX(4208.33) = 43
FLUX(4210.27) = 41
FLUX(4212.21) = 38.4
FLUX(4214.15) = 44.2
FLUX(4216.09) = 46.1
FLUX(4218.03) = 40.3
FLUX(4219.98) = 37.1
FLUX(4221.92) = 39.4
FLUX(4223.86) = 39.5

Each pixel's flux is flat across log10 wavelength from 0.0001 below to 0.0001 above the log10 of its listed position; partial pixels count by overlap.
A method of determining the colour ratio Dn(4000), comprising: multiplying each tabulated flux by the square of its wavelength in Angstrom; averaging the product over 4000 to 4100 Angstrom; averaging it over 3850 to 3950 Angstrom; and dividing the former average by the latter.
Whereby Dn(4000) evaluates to 1.29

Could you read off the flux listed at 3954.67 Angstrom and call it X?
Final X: 36.9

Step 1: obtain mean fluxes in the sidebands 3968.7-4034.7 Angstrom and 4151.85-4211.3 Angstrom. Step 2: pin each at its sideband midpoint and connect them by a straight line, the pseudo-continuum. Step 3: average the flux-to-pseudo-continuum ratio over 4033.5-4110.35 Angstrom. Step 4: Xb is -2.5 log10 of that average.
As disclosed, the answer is 0.03 mag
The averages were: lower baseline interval 36.4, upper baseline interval 40.2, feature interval 36.8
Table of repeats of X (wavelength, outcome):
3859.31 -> 34.8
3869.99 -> 35.6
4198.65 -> 42.7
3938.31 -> 32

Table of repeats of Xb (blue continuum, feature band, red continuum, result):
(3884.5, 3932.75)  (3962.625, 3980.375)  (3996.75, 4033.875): 0.442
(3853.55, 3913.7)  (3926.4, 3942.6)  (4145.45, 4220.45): 0.201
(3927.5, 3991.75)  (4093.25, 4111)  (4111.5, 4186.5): 0.206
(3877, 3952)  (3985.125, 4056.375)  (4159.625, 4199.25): -0.132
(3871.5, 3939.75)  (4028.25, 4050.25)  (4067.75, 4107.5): -0.160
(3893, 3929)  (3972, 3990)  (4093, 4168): 0.068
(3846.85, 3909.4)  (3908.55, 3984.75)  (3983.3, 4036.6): 0.168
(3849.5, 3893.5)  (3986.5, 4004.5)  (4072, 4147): -0.128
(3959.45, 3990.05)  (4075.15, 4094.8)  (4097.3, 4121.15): -0.151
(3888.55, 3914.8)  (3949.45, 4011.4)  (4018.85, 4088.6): 0.099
